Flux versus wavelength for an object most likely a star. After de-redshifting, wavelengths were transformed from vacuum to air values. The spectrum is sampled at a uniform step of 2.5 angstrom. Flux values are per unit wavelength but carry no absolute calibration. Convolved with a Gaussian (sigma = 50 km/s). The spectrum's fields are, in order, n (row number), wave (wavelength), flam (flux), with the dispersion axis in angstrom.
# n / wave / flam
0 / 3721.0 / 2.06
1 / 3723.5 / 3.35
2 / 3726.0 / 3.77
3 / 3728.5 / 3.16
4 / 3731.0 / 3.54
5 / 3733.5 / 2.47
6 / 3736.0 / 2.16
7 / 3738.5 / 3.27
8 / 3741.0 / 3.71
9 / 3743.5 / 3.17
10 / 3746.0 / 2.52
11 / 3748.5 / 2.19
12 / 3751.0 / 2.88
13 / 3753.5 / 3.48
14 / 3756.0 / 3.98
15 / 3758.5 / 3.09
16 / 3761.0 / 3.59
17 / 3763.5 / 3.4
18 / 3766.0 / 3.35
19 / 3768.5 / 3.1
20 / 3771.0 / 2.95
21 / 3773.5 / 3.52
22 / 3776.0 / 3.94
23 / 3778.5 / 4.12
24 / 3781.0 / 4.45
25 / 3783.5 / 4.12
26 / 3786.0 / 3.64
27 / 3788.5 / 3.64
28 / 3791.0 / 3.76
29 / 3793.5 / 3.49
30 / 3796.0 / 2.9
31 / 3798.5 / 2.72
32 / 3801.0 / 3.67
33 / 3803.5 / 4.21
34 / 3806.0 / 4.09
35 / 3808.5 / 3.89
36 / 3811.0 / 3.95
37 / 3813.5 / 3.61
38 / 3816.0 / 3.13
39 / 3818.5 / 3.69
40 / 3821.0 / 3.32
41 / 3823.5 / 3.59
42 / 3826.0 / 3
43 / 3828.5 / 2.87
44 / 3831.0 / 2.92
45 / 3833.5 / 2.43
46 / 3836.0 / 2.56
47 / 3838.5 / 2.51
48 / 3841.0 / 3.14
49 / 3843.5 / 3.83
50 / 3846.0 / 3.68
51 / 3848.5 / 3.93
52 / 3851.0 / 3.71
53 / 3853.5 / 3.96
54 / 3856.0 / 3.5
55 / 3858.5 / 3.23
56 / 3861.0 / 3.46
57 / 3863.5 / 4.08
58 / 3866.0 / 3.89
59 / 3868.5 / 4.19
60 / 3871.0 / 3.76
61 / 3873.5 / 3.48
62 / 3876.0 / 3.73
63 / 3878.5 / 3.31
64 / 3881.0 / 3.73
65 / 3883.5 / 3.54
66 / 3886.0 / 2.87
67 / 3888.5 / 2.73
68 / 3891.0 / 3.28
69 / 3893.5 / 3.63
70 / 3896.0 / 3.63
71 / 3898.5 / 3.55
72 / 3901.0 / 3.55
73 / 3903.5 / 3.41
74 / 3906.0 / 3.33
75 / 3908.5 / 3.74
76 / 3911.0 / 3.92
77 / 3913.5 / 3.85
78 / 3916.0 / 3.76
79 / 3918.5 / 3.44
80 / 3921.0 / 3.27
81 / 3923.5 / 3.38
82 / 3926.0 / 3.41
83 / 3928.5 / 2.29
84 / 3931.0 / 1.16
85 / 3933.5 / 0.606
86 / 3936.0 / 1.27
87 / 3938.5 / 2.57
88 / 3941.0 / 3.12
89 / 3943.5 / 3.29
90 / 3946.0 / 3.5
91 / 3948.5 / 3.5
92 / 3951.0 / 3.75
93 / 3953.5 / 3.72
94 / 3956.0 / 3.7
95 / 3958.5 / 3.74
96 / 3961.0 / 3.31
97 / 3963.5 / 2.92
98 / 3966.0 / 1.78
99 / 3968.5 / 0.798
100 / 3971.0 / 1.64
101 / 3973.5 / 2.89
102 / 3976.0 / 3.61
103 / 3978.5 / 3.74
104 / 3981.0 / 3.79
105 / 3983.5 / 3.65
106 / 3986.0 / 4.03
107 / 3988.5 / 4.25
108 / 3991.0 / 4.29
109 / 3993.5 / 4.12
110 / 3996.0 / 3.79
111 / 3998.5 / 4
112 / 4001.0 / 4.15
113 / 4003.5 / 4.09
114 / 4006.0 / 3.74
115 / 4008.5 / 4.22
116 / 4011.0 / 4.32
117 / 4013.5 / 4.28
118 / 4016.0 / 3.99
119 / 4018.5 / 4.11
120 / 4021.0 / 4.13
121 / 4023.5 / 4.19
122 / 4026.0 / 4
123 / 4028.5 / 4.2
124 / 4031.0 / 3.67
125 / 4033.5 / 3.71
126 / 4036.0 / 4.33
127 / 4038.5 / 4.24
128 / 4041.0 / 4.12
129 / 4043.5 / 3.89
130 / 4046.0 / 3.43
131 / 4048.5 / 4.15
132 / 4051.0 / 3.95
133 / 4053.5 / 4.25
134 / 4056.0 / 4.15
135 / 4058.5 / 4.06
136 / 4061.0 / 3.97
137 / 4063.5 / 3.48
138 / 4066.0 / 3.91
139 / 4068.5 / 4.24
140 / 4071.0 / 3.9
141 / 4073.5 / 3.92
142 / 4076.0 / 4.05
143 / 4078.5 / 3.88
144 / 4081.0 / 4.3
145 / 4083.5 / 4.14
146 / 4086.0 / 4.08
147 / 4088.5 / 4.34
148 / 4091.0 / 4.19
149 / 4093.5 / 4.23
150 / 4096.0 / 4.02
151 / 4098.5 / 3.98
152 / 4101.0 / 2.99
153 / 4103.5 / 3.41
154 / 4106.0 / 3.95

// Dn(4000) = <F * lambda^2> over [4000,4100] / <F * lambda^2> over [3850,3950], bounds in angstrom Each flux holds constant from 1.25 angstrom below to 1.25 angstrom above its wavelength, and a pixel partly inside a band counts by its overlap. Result 1.33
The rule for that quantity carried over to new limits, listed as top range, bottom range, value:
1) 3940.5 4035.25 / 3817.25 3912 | 1.13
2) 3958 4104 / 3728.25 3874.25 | 1.25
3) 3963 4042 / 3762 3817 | 1.15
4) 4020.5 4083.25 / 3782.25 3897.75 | 1.28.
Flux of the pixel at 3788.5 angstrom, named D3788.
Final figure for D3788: 3.64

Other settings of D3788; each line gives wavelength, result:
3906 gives 3.33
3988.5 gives 4.25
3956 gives 3.7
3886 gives 2.87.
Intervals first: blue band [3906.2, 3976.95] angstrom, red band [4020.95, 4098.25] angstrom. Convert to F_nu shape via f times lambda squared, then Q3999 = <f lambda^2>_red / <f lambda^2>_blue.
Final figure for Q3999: 1.5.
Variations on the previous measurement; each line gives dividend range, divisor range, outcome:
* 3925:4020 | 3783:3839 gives 1.06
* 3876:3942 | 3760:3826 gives 0.91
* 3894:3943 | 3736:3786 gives 0.97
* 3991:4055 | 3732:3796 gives 1.38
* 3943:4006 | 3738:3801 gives 1.13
